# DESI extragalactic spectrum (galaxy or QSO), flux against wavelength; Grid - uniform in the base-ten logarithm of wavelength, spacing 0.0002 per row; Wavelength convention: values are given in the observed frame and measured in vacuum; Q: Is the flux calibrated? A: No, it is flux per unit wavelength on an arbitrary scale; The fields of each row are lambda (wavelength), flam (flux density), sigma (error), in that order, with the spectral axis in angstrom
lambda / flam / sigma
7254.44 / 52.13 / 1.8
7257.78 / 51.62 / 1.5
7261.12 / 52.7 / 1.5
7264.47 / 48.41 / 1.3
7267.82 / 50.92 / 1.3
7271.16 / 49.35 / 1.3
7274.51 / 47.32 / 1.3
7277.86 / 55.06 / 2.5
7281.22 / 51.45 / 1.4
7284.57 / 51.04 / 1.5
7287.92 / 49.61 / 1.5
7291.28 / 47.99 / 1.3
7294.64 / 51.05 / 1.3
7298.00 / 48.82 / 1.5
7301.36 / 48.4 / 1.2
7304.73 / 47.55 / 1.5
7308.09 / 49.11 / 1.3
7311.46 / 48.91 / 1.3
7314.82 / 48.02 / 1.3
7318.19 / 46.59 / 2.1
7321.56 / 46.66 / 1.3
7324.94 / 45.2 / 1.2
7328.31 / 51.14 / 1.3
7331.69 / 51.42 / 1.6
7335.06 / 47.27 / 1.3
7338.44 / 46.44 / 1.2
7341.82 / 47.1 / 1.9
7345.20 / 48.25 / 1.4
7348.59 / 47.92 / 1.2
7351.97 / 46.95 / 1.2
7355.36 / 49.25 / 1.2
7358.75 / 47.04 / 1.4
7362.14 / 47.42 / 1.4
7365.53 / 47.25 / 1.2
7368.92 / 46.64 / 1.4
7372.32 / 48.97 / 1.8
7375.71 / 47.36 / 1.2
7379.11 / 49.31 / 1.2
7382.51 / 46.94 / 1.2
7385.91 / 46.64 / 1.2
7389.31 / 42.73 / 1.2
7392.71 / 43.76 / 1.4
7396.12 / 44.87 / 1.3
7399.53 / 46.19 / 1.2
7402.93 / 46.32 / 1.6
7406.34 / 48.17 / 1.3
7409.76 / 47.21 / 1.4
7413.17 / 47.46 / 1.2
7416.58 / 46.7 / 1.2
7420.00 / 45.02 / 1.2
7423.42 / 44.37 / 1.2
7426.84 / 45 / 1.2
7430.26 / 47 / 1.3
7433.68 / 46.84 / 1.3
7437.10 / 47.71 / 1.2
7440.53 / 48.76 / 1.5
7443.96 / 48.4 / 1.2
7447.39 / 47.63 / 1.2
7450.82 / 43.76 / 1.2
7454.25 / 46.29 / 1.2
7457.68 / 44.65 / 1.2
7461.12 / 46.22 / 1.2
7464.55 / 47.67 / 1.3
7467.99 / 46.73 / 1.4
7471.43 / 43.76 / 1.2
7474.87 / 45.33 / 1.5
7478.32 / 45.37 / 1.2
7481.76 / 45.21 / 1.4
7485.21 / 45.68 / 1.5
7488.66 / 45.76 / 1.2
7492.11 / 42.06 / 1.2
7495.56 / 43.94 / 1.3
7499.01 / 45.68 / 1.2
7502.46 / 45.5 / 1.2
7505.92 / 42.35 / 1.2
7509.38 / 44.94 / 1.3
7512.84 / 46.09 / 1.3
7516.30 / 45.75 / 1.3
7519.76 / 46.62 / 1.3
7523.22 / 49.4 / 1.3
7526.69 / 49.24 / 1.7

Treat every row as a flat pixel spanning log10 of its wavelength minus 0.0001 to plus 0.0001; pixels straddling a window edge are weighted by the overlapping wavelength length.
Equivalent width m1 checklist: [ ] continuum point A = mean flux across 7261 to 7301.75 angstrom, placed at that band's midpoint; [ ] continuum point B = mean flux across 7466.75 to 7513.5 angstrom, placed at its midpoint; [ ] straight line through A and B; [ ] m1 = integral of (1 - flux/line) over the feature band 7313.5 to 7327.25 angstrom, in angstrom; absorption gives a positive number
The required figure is 0.7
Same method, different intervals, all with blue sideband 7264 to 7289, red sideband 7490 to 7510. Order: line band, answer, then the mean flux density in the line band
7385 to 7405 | 0.86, 45.1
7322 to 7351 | 0.47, 48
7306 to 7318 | 0.27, 48.4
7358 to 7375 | 0.16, 47.5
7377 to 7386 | -0.06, 47.8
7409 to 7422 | 0.00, 46.5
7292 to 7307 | 0.29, 48.9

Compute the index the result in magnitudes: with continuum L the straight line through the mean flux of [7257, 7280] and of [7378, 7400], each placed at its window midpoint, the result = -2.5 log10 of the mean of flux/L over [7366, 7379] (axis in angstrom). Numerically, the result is -0.03 mag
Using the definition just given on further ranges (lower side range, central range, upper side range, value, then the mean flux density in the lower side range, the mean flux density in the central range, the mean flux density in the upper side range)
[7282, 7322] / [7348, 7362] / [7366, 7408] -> -0.008 mag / 48.8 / 47.7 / 46.5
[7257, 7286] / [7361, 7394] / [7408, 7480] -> 0.030 mag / 50.8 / 46.7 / 46.3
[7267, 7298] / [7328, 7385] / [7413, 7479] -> 0.012 mag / 50.3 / 47.9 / 46.2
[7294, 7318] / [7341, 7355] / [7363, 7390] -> 0.000 mag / 48.6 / 47.7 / 47.2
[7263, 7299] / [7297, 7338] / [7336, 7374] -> 0.015 mag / 50.1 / 48.2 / 47.5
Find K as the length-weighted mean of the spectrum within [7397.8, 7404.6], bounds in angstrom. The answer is 46.3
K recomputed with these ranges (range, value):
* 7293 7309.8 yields 49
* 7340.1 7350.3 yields 47.8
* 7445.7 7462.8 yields 45.7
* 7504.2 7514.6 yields 44.5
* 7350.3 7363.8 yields 47.6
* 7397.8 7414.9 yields 47.1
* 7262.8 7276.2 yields 49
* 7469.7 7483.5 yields 44.9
